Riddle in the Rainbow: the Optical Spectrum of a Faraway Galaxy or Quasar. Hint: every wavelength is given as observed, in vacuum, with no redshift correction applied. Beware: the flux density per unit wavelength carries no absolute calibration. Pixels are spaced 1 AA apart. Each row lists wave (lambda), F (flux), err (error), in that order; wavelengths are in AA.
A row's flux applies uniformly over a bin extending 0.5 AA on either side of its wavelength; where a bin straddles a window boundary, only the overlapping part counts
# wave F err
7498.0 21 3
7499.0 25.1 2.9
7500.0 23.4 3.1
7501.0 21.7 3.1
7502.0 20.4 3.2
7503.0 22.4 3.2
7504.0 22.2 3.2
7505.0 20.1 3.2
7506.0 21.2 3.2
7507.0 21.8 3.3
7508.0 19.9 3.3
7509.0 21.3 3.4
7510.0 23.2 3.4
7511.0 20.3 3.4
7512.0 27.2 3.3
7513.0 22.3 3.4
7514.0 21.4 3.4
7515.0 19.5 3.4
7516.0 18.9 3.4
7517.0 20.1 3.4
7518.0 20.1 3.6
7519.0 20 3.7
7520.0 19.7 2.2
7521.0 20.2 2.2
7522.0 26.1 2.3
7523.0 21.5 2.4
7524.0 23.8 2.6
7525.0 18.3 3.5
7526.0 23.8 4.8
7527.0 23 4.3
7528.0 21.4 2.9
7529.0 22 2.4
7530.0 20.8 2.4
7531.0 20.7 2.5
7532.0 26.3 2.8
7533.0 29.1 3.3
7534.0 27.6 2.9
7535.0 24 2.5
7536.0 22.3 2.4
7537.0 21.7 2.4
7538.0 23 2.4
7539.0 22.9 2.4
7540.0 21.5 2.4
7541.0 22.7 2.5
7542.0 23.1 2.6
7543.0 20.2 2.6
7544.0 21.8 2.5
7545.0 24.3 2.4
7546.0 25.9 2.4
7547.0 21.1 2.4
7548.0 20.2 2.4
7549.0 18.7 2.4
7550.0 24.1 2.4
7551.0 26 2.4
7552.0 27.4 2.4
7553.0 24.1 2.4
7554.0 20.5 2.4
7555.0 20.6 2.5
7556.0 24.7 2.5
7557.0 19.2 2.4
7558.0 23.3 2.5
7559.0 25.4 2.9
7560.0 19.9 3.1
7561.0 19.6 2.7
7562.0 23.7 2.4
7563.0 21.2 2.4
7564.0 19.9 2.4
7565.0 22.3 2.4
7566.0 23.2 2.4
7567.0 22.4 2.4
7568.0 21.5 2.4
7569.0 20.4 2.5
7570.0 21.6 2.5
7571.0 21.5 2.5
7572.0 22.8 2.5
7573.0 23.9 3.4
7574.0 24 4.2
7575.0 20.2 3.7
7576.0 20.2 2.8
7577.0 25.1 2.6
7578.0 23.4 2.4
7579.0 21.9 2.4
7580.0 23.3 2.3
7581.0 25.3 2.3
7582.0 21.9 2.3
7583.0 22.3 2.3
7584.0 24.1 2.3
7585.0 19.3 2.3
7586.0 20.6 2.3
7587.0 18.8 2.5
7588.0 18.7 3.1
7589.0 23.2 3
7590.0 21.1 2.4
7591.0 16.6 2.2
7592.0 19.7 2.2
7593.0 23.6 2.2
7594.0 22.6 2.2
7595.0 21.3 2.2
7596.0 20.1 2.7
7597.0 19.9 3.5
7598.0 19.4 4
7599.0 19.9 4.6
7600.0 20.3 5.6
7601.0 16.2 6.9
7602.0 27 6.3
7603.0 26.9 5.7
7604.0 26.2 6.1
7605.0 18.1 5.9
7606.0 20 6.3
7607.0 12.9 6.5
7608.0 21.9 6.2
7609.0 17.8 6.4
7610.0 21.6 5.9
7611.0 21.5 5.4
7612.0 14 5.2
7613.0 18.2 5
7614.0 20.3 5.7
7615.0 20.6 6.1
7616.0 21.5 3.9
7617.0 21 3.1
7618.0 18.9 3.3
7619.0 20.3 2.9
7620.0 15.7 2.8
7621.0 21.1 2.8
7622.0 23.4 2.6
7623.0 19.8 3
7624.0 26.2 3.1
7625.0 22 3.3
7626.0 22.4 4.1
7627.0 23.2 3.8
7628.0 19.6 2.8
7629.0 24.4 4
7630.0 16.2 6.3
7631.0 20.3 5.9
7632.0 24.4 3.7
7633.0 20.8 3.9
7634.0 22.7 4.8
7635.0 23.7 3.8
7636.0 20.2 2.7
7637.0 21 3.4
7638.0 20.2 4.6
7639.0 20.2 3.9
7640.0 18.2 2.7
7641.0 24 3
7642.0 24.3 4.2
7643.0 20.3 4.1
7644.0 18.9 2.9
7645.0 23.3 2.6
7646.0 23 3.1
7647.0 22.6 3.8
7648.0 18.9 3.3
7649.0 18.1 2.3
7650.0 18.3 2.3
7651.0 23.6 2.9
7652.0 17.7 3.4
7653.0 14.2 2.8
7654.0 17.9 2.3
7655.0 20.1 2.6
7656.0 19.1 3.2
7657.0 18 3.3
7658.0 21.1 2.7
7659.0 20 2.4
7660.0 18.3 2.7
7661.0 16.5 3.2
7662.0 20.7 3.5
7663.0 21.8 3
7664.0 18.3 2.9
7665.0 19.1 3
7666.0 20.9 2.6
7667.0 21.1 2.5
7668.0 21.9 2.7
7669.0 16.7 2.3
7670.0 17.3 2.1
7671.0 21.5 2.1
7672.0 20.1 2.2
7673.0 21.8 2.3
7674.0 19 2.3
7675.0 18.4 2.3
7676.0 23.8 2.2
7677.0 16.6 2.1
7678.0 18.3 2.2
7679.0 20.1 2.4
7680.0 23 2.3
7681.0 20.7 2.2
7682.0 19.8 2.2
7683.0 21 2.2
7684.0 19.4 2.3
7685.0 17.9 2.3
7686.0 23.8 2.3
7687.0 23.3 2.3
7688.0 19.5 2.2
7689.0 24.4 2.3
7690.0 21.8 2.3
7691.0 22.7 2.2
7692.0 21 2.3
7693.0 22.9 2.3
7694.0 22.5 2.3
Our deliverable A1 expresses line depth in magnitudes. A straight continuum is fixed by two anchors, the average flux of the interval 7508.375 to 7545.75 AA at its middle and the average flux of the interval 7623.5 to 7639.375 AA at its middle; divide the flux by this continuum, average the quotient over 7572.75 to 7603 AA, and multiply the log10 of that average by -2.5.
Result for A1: 0.02 mag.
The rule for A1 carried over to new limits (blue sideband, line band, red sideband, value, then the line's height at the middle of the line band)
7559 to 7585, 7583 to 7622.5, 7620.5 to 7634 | 0.08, 22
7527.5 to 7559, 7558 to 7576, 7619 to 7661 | 0.02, 22.4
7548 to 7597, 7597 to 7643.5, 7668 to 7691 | 0.02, 21.3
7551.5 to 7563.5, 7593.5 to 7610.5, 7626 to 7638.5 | 0.06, 21.9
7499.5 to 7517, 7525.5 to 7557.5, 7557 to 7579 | -0.05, 21.9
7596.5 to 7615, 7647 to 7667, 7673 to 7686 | 0.05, 20.1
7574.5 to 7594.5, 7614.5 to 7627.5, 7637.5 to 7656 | -0.02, 20.8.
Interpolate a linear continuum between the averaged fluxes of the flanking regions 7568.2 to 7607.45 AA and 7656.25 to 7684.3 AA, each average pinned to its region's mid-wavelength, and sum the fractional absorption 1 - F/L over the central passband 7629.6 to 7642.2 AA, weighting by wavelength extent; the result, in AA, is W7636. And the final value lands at -0.5 AA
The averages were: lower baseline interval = 21.4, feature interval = 21.2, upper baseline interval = 19.8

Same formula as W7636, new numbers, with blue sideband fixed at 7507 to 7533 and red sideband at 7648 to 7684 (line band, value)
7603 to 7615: 0.4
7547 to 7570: -1.0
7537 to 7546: -0.5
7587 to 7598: 0.1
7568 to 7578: -0.6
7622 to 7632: -0.8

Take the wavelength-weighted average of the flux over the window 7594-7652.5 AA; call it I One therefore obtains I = 20.8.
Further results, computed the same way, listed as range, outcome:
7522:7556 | 22.9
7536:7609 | 21.8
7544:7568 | 22.5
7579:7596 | 21.4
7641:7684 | 19.9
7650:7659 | 19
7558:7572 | 21.8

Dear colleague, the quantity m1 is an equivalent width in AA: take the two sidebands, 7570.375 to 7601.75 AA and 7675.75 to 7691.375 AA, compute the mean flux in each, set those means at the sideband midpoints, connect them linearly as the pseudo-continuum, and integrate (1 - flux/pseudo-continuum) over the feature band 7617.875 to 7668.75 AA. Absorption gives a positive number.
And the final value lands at 1.5 AA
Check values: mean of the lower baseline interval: 21.4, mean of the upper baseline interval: 20.9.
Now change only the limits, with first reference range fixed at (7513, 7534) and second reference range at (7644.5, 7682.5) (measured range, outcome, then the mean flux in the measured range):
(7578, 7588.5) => -0.33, 21.7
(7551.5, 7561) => -0.51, 22.6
